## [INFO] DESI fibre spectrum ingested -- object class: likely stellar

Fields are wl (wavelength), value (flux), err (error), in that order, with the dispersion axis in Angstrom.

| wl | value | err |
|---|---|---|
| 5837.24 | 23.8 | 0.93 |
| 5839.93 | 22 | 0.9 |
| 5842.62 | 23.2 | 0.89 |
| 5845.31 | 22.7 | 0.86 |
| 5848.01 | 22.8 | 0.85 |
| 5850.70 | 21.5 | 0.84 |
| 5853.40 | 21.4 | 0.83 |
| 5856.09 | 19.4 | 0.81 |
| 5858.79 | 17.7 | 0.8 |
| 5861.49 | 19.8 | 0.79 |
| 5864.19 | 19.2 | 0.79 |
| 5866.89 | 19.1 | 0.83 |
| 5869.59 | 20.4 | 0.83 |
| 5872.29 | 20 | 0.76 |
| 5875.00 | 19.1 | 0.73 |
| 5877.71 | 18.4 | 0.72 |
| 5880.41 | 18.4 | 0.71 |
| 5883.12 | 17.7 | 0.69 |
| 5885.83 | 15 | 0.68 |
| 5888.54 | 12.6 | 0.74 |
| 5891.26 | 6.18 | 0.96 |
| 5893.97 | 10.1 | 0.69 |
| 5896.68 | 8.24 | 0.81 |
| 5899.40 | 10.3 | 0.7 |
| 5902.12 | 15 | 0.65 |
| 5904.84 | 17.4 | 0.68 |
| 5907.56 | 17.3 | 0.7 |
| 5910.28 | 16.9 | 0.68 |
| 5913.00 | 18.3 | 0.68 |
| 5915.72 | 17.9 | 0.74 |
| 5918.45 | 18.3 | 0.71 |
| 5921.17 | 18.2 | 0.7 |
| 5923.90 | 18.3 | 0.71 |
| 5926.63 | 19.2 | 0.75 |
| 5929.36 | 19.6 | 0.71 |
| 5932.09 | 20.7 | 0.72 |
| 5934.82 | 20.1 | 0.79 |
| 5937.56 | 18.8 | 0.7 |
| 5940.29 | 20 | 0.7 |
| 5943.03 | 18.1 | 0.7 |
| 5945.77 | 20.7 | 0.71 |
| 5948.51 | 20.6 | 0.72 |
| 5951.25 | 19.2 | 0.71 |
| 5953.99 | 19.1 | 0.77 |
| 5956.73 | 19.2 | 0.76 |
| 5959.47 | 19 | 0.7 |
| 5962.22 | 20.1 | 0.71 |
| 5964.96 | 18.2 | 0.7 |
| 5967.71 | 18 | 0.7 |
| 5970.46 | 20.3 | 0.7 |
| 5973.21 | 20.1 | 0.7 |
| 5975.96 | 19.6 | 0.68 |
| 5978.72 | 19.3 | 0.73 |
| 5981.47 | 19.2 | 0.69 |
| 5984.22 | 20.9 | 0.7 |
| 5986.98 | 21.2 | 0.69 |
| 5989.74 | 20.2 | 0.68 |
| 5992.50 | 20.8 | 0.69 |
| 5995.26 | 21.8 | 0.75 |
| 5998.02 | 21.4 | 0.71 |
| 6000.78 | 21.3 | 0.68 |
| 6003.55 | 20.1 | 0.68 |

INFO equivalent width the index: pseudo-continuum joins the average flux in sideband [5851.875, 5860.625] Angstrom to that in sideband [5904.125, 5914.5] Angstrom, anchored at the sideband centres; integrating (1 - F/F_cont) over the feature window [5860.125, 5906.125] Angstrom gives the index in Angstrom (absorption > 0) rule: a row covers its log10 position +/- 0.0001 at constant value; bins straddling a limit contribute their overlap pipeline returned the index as 7.2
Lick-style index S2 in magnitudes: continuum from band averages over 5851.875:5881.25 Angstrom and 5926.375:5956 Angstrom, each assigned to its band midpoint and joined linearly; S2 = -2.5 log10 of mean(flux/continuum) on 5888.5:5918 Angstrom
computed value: 0.373 mag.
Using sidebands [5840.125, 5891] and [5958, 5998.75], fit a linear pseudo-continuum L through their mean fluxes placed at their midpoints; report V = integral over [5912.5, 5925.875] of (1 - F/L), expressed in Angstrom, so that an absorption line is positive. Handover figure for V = 0.9 Angstrom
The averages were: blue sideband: 19.1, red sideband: 20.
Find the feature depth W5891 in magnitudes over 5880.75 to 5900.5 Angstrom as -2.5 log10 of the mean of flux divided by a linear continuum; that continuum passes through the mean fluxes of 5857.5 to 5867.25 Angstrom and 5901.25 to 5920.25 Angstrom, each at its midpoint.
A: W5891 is 0.46 mag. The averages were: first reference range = 18.9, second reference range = 17.4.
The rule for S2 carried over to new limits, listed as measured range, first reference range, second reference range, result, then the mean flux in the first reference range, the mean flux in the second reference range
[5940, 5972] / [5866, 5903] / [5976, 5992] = -0.04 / 15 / 20.1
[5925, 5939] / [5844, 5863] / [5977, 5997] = 0.05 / 20.7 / 20.5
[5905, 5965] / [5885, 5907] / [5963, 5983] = -0.22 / 12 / 19.3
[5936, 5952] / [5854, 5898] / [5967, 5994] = -0.05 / 16.4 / 20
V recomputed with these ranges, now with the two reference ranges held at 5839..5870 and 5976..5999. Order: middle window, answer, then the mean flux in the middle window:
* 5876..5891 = 3.60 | 15.7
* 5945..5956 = 0.41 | 19.8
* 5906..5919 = 1.86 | 17.7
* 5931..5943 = 0.54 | 19.7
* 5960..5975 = 0.90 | 19.3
